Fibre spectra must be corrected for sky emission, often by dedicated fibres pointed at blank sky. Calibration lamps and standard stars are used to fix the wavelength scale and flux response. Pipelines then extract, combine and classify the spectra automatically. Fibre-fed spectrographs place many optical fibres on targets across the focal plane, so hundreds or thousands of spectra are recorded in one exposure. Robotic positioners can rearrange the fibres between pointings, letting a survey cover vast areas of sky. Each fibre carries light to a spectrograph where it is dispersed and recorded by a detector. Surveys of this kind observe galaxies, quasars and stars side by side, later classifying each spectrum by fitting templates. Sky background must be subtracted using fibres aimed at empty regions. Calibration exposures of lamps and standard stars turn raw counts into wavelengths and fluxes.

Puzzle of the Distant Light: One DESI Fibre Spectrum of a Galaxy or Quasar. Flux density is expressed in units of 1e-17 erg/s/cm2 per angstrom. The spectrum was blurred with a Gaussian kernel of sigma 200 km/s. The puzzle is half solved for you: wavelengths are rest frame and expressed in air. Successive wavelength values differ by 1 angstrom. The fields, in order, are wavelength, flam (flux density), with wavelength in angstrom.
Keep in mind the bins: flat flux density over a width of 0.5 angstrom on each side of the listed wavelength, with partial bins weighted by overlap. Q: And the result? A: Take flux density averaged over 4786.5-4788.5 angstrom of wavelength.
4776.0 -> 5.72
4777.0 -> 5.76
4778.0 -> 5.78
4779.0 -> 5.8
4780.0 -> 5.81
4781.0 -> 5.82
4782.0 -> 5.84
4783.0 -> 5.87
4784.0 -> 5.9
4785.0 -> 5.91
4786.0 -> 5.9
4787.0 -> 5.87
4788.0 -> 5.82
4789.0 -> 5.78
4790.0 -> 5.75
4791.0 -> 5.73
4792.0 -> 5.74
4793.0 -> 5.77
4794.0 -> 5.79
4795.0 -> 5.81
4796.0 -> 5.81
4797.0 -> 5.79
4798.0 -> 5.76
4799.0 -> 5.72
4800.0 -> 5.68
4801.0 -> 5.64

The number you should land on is 5.85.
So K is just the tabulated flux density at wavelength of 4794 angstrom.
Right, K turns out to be 5.79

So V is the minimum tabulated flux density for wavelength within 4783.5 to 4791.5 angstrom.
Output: 5.73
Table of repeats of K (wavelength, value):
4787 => 5.87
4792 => 5.74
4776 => 5.72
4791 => 5.73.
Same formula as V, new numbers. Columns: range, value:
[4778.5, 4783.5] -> 5.8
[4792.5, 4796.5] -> 5.77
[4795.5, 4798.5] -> 5.76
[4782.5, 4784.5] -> 5.87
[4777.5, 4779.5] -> 5.78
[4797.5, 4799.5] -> 5.72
